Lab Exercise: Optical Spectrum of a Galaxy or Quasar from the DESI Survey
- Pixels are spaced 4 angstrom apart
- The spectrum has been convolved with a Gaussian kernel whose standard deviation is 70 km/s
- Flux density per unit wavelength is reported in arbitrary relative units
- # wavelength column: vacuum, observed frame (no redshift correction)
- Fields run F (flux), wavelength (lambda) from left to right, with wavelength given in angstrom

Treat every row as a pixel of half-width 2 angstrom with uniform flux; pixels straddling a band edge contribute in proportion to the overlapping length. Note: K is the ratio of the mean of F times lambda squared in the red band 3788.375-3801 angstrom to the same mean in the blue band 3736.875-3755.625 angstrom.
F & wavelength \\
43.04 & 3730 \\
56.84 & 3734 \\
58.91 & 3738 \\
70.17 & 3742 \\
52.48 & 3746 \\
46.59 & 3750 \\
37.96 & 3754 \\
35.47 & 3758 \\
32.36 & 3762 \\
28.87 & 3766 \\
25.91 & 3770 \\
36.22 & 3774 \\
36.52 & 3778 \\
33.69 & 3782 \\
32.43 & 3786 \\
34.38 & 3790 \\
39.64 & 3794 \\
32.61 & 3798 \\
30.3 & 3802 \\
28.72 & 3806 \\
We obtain 0.68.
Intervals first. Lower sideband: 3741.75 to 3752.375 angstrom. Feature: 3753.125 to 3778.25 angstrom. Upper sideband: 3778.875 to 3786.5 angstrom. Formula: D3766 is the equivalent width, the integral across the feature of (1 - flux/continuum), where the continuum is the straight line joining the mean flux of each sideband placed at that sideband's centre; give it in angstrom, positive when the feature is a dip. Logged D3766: 5.81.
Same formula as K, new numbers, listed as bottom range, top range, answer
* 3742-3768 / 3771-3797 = 0.86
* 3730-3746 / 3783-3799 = 0.61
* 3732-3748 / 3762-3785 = 0.55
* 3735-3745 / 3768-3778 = 0.52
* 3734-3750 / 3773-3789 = 0.61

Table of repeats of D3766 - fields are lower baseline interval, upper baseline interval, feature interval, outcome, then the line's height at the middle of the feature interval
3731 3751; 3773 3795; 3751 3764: 3.36 angstrom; 48.5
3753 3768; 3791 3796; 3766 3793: 2.45 angstrom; 36.4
